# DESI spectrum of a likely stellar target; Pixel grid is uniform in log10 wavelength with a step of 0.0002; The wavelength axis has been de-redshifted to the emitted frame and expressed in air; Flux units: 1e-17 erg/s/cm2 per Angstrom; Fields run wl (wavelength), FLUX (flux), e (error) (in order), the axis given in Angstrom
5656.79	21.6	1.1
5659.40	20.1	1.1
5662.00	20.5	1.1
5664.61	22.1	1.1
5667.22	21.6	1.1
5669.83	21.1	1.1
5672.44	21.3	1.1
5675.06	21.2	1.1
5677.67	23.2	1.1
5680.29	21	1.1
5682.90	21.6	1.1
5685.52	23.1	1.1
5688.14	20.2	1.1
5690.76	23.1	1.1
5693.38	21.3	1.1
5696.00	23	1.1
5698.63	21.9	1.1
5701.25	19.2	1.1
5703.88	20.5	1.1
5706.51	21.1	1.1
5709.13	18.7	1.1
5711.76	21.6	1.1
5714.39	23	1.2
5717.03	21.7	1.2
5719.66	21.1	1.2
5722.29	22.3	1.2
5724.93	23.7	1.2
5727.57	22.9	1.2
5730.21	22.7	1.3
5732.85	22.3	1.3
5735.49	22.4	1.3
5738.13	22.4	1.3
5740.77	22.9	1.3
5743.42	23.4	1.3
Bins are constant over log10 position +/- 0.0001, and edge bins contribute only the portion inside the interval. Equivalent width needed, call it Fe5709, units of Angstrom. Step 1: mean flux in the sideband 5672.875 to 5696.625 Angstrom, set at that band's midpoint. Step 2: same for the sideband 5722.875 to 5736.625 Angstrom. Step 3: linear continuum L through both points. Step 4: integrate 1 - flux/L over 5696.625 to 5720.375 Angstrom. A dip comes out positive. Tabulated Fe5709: 1.4 Angstrom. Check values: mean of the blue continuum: 21.9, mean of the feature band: 21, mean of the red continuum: 22.8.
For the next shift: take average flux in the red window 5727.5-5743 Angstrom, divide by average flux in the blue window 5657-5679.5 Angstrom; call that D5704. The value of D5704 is 1.1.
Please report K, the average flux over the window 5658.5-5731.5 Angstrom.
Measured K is 21.6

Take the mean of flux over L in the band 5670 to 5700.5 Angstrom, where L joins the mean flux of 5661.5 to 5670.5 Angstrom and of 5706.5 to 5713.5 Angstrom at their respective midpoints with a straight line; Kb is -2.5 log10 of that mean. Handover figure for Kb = -0.04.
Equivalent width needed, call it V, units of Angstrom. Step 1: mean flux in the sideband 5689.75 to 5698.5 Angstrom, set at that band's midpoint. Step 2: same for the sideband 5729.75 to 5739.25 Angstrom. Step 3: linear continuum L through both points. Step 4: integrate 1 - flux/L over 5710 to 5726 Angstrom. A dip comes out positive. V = 0.2 Angstrom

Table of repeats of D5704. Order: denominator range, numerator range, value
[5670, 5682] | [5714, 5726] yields 1.03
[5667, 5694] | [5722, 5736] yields 1.05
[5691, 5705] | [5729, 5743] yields 1.06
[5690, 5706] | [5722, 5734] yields 1.06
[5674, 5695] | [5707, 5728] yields 1.00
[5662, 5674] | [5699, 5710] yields 0.94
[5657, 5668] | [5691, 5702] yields 1.03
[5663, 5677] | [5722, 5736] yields 1.06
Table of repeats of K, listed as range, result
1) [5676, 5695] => 21.9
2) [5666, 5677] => 21.4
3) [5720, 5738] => 22.6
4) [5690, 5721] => 21.3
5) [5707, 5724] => 21.4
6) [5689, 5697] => 22.3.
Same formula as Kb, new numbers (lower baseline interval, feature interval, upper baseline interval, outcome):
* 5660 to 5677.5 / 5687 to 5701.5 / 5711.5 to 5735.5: 0.01 mag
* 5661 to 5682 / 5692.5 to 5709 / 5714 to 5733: 0.05 mag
